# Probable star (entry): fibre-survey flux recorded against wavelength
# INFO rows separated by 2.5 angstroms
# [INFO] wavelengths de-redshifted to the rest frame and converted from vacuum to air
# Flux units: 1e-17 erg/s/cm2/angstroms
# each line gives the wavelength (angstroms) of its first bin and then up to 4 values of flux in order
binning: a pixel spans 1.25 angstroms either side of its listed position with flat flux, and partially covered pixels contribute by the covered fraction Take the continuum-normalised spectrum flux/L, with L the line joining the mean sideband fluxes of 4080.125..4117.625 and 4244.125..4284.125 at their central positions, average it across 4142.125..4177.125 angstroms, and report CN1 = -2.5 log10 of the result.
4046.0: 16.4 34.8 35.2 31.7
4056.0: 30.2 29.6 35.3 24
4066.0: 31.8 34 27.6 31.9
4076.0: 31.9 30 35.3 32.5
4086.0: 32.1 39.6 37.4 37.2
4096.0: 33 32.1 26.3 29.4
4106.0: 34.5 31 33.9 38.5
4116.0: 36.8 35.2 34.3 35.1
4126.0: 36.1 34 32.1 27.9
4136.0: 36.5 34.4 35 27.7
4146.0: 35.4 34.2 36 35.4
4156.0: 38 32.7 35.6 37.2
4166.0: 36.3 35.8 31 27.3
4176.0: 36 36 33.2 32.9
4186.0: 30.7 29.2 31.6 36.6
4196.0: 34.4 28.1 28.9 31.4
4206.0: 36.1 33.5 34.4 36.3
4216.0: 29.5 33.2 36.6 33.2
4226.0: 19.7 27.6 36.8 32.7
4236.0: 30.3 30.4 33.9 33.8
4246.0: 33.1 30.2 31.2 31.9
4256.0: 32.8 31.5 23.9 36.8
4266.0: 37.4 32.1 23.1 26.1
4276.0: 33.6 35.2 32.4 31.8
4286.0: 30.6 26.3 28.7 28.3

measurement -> -0.04 mag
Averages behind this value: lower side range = 34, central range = 34.2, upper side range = 31.5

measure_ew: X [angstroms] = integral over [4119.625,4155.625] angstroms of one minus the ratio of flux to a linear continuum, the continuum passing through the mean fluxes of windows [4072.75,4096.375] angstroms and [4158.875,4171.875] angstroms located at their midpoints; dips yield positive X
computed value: 0.9 angstroms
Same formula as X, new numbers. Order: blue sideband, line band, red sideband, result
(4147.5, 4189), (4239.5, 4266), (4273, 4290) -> -0.3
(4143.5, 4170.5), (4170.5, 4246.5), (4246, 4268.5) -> 3.0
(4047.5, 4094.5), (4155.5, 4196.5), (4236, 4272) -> -2.1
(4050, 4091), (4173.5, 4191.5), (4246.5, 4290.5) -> -0.5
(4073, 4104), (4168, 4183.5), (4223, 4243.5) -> -0.7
